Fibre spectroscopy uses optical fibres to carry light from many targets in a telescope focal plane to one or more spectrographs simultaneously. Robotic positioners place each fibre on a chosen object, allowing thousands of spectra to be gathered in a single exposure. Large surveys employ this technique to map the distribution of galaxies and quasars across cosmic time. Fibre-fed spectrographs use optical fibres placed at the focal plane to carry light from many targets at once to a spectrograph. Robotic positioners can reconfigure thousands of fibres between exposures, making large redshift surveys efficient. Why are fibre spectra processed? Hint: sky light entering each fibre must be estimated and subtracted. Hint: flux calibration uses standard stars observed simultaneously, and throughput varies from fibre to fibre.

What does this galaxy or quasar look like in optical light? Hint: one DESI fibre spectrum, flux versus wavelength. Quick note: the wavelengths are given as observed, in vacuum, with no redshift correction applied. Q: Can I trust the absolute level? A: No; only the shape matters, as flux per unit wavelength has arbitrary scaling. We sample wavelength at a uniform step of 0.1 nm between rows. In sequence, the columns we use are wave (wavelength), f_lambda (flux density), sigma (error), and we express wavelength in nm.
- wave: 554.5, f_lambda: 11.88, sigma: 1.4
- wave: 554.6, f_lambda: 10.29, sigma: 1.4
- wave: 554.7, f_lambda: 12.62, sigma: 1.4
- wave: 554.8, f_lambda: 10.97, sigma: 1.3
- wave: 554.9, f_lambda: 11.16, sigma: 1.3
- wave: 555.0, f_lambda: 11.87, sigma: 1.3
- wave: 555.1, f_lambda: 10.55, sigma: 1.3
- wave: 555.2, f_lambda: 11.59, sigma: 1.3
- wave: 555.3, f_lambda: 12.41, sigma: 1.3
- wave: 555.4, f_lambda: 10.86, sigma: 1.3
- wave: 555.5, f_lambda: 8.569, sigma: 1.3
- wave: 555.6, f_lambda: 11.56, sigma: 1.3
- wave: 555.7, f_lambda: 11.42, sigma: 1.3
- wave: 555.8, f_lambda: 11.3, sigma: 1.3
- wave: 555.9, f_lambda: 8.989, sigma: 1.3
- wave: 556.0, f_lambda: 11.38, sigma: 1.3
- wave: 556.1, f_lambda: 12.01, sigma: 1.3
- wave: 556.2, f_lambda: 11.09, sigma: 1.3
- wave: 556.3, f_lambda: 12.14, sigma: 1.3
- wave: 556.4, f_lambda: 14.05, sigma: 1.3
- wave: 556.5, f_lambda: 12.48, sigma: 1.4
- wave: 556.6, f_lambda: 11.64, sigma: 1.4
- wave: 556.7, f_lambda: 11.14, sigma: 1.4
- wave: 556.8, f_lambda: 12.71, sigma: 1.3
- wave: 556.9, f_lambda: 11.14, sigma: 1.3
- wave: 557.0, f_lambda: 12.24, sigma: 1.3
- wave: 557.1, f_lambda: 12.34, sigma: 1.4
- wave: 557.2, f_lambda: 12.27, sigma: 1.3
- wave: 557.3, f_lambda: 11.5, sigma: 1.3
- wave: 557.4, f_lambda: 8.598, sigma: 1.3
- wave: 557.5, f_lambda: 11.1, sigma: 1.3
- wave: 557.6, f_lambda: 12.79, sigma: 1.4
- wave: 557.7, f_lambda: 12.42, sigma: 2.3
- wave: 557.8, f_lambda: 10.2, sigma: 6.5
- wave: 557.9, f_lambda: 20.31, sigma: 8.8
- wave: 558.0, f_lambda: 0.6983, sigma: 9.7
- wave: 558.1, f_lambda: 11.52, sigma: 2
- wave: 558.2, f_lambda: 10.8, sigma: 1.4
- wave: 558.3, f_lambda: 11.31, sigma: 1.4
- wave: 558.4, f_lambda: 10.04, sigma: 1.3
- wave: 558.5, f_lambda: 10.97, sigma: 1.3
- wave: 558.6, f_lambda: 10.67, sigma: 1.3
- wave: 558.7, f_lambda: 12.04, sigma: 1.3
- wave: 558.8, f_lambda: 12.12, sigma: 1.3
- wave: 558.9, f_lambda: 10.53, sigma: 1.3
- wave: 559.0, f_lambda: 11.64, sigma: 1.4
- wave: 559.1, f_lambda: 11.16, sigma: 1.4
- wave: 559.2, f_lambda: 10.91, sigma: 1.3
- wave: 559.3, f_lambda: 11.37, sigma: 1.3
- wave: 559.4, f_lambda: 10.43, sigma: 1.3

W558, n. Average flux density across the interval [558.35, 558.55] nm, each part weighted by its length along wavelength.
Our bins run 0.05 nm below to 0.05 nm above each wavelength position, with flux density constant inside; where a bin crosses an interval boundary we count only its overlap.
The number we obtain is 10.5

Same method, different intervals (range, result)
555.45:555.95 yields 10.4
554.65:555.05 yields 11.7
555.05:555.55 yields 10.8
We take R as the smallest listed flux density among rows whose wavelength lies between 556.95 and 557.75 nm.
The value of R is 8.598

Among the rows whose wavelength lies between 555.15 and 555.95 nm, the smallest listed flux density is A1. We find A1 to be 8.569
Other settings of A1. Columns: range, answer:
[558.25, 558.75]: 10.04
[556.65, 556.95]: 11.14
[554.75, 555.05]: 10.97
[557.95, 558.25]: 0.6983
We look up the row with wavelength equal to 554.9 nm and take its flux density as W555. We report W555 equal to 11.16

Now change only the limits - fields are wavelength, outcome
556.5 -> 12.48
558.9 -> 10.53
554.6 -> 10.29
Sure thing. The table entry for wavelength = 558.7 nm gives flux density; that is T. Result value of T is 12.04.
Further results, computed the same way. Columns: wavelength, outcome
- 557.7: 12.42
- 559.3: 11.37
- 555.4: 10.86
